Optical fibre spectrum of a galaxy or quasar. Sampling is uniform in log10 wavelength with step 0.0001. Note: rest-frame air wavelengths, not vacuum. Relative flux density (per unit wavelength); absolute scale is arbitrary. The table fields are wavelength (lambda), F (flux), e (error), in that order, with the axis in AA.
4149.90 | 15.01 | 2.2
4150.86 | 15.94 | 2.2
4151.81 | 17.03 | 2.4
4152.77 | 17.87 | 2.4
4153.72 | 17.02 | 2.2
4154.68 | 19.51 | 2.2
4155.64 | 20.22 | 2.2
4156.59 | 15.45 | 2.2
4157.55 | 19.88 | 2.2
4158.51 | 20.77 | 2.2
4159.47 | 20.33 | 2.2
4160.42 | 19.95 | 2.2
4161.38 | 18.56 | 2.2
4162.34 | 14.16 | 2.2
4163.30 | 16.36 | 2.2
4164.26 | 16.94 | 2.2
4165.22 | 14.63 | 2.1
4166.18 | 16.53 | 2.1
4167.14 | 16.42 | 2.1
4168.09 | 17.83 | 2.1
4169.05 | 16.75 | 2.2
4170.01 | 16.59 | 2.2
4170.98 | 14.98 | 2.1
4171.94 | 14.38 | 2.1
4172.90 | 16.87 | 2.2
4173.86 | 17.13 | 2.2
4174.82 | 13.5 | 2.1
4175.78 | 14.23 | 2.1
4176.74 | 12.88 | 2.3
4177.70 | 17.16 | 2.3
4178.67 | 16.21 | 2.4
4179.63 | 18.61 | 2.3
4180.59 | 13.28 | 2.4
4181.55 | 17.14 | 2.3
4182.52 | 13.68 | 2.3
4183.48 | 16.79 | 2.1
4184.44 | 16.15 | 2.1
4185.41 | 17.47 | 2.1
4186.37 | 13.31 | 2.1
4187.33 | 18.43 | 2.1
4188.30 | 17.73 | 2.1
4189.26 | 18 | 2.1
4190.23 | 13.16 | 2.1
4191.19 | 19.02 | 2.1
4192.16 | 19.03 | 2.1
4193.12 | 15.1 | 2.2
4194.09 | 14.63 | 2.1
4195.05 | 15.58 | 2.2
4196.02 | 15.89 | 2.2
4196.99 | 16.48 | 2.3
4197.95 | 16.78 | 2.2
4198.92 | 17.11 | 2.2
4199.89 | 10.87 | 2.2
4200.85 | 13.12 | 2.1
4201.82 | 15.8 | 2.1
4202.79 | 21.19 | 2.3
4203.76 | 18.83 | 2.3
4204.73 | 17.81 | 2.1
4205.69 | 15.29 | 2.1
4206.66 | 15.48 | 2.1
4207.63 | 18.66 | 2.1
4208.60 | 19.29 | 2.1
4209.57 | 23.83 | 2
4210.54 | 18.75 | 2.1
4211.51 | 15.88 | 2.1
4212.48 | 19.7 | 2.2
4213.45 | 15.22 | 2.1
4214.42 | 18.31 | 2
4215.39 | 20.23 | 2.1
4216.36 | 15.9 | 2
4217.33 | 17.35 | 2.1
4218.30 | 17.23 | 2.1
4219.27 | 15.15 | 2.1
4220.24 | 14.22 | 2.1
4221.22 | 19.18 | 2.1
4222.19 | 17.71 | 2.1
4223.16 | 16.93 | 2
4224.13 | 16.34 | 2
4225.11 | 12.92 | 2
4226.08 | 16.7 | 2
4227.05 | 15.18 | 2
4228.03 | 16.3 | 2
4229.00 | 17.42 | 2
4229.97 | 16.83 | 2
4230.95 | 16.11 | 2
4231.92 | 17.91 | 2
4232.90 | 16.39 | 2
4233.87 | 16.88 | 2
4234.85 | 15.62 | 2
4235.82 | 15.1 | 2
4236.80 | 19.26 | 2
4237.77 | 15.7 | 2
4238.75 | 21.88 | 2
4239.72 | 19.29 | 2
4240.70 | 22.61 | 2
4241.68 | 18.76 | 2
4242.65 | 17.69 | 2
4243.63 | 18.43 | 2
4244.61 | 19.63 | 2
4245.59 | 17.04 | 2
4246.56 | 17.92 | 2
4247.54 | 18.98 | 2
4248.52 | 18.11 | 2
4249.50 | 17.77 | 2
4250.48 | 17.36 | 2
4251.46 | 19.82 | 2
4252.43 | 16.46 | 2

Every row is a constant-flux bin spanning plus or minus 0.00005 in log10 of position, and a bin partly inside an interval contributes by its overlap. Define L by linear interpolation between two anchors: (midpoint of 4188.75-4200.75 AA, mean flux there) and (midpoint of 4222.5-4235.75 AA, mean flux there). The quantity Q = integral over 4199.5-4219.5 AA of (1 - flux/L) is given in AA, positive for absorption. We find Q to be -1.7 AA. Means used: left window 15.9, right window 16.3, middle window 17.4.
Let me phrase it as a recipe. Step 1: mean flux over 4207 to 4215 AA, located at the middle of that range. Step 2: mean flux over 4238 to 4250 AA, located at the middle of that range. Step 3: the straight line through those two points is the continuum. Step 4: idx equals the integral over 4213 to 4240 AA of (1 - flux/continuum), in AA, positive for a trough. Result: 2.7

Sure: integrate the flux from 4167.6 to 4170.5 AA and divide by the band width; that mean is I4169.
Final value 17.1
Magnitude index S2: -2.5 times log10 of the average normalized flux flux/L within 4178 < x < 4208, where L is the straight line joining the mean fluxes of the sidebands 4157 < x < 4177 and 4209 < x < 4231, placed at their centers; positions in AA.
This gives 0.037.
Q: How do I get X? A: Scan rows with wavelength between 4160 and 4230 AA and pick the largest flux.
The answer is 23.83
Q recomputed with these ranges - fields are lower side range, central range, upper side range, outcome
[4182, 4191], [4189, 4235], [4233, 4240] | 0.17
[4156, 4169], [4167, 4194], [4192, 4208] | 1.28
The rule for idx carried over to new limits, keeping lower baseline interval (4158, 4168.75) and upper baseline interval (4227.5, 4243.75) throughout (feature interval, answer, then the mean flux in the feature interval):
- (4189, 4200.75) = 1.2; 15.8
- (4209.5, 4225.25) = 0.4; 17.3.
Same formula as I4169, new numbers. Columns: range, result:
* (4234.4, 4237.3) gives 16.7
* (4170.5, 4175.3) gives 15.4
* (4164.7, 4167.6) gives 15.9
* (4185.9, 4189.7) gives 16.9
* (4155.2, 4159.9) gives 19.3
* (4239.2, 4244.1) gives 19.4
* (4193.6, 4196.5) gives 15.4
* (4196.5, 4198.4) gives 16.7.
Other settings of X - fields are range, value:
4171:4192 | 19.02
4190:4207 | 21.19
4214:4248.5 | 22.61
